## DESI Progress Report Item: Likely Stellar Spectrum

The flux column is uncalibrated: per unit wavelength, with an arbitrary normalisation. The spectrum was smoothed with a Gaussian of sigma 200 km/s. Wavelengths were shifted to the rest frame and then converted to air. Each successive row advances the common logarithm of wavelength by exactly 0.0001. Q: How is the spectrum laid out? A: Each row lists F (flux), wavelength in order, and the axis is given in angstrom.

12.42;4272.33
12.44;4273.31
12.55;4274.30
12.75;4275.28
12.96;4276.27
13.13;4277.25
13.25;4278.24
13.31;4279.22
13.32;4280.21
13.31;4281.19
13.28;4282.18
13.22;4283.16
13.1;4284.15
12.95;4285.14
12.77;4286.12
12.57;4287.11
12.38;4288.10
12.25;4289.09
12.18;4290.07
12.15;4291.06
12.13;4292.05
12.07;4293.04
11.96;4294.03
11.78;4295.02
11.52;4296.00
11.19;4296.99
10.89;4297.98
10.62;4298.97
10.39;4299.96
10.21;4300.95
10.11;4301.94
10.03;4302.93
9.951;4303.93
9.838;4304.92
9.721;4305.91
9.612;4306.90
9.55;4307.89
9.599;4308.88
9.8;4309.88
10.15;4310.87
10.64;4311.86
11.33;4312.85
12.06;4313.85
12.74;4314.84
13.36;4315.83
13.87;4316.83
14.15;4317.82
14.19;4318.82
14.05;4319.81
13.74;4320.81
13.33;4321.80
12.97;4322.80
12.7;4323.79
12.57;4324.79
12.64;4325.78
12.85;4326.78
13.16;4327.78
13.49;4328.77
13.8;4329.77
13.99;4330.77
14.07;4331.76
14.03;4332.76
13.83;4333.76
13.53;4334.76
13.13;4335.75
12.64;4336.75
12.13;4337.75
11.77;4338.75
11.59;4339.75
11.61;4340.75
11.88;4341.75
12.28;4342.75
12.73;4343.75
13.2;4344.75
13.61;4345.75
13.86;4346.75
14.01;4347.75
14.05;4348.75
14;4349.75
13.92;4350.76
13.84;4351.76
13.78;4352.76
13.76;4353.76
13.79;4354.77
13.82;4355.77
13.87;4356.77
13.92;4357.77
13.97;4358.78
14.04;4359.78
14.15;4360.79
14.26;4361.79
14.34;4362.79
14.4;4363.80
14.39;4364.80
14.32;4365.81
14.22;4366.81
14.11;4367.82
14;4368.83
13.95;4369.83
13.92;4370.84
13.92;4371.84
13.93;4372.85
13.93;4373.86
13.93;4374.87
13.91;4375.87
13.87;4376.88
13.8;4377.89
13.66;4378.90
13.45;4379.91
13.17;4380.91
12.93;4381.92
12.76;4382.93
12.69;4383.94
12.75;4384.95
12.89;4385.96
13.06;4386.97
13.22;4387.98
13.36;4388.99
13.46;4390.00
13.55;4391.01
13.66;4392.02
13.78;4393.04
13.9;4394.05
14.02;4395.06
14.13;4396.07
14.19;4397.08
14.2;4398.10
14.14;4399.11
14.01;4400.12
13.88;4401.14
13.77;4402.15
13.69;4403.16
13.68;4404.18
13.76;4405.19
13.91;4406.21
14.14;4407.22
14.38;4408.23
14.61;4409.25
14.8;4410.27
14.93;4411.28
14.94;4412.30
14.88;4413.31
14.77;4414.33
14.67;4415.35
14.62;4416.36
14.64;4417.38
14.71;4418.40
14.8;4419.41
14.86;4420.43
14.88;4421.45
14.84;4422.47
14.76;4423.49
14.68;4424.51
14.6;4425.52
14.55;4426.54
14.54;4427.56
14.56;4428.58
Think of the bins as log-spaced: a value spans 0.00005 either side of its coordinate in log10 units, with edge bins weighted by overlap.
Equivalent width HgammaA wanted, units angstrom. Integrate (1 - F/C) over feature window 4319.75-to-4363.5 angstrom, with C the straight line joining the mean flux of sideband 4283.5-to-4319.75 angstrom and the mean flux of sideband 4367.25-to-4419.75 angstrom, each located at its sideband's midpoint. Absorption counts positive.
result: -2.8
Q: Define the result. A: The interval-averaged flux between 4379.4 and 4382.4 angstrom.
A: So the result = 13.2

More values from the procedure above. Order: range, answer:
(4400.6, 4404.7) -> 13.8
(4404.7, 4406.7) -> 13.8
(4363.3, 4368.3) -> 14.3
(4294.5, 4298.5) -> 11.4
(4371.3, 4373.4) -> 13.9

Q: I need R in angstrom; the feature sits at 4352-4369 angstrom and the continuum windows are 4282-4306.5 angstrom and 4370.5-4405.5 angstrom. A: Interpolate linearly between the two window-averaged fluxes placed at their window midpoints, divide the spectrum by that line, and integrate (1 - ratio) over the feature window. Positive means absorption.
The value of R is -1.4 angstrom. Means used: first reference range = 11.5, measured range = 14.1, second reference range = 13.6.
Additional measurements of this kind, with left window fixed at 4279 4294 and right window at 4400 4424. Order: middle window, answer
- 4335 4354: 0.7 angstrom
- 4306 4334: 1.4 angstrom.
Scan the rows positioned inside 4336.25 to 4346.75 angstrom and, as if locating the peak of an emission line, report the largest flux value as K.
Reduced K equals 13.86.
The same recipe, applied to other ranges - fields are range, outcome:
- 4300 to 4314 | 12.06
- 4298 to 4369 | 14.4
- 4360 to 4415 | 14.94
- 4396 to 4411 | 14.8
